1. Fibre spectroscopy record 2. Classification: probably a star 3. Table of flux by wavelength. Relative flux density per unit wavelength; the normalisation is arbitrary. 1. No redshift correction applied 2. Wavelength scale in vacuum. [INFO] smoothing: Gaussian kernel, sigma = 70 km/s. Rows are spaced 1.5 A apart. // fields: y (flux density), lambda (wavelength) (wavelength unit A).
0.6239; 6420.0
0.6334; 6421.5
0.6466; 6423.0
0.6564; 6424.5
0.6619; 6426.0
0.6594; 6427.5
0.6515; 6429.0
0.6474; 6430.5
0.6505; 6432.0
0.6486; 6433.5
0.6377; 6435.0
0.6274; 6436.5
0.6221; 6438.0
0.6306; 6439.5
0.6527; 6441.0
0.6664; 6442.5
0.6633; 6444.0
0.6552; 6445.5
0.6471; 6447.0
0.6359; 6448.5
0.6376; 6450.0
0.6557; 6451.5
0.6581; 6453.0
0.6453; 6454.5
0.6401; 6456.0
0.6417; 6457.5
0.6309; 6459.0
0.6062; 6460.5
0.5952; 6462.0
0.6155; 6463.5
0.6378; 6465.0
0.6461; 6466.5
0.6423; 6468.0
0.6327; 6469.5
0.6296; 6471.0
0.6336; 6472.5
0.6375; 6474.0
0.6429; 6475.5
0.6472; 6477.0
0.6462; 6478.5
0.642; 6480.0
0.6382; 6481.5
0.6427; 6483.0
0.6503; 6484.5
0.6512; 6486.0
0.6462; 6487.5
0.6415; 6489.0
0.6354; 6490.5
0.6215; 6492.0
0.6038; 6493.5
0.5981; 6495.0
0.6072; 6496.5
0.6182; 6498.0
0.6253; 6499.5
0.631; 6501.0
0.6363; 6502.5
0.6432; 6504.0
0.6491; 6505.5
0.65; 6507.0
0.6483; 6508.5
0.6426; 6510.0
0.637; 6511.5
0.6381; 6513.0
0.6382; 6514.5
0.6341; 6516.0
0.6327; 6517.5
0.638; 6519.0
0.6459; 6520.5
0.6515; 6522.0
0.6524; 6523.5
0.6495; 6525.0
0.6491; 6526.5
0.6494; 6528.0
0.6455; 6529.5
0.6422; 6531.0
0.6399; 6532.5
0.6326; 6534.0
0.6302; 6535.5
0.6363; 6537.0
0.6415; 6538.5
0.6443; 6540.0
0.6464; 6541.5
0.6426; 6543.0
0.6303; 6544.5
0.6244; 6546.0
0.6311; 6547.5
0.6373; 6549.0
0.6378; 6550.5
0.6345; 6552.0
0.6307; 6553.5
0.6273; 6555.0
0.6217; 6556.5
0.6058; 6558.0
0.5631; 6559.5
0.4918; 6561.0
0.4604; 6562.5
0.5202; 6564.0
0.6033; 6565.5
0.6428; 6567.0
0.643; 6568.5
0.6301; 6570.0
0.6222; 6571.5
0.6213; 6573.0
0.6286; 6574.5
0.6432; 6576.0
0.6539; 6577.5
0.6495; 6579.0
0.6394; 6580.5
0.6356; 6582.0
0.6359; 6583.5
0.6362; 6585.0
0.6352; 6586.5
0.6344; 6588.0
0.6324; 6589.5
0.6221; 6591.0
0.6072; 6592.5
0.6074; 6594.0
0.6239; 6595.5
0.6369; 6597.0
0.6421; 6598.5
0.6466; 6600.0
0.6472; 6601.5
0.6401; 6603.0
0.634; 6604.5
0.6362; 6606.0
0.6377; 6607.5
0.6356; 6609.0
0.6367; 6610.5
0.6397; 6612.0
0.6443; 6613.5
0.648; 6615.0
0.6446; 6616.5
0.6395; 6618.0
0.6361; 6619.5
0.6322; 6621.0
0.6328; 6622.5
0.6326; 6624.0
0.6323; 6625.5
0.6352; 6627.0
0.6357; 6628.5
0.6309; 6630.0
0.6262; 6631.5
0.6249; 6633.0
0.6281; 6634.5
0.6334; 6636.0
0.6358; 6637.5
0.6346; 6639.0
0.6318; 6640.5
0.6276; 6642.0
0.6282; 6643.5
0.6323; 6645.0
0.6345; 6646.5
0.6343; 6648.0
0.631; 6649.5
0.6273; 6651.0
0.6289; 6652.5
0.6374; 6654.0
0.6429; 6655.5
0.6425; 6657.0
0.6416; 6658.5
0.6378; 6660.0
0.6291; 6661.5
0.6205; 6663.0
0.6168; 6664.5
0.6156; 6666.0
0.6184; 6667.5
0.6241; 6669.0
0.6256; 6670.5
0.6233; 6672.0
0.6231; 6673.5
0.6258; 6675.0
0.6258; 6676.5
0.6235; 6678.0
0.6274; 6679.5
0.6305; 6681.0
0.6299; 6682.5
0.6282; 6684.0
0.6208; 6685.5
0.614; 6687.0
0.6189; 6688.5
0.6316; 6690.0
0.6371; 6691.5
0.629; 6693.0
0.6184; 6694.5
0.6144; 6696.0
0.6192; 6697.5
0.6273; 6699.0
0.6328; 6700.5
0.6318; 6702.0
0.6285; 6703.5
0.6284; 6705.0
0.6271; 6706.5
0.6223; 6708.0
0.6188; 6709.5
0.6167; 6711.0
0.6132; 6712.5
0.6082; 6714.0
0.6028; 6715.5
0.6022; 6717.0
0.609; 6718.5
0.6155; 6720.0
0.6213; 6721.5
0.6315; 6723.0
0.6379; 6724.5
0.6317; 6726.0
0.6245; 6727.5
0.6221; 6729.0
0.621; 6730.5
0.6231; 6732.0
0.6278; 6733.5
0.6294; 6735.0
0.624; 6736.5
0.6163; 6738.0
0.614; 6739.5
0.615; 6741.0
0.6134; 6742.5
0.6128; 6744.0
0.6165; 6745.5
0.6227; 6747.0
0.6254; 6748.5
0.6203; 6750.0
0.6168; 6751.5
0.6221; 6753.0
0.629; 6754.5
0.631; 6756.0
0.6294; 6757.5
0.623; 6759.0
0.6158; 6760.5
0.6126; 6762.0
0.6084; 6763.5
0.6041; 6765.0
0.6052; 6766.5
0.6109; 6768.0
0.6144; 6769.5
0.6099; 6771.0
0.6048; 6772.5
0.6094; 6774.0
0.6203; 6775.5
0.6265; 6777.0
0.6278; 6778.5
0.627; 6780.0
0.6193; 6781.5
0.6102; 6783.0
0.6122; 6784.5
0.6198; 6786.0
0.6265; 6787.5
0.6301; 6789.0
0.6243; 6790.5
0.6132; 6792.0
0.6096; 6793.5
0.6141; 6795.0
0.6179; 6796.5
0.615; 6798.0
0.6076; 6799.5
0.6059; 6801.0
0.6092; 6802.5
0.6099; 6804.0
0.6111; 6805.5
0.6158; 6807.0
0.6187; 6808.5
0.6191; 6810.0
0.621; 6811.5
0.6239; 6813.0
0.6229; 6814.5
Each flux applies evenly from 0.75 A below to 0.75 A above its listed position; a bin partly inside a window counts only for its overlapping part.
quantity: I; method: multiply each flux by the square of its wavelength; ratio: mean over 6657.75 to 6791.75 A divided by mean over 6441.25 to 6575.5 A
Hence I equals 1.05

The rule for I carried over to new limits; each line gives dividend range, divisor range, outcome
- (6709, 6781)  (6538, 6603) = 1.05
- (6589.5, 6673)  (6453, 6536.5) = 1.04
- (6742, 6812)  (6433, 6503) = 1.06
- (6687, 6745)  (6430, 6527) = 1.05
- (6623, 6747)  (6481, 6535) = 1.03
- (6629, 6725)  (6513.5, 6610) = 1.03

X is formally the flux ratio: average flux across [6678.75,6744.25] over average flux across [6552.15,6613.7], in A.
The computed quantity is 1.0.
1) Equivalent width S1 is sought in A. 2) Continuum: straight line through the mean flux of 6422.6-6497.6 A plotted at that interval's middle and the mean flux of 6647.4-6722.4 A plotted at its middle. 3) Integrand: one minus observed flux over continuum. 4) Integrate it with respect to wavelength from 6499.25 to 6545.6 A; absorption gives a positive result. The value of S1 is -0.45 A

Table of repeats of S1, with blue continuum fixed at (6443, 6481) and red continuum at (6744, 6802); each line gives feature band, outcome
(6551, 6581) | 1.2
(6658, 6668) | 0.0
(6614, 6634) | -0.2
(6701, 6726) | 0.0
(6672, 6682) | 0.0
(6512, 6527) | -0.2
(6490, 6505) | 0.3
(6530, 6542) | -0.1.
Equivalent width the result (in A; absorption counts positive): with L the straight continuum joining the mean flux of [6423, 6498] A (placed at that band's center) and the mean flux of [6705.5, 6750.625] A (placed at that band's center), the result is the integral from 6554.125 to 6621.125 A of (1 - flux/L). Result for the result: 0.8 A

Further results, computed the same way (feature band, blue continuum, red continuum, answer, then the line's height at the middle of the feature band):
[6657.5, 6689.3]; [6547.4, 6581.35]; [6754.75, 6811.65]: -0.6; 0.613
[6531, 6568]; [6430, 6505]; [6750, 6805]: 1.1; 0.631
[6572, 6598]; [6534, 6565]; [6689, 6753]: -0.9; 0.611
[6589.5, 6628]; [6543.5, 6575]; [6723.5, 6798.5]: -1.7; 0.609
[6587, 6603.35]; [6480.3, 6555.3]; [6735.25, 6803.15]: 0.0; 0.631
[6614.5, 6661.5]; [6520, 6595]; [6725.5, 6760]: -0.8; 0.624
